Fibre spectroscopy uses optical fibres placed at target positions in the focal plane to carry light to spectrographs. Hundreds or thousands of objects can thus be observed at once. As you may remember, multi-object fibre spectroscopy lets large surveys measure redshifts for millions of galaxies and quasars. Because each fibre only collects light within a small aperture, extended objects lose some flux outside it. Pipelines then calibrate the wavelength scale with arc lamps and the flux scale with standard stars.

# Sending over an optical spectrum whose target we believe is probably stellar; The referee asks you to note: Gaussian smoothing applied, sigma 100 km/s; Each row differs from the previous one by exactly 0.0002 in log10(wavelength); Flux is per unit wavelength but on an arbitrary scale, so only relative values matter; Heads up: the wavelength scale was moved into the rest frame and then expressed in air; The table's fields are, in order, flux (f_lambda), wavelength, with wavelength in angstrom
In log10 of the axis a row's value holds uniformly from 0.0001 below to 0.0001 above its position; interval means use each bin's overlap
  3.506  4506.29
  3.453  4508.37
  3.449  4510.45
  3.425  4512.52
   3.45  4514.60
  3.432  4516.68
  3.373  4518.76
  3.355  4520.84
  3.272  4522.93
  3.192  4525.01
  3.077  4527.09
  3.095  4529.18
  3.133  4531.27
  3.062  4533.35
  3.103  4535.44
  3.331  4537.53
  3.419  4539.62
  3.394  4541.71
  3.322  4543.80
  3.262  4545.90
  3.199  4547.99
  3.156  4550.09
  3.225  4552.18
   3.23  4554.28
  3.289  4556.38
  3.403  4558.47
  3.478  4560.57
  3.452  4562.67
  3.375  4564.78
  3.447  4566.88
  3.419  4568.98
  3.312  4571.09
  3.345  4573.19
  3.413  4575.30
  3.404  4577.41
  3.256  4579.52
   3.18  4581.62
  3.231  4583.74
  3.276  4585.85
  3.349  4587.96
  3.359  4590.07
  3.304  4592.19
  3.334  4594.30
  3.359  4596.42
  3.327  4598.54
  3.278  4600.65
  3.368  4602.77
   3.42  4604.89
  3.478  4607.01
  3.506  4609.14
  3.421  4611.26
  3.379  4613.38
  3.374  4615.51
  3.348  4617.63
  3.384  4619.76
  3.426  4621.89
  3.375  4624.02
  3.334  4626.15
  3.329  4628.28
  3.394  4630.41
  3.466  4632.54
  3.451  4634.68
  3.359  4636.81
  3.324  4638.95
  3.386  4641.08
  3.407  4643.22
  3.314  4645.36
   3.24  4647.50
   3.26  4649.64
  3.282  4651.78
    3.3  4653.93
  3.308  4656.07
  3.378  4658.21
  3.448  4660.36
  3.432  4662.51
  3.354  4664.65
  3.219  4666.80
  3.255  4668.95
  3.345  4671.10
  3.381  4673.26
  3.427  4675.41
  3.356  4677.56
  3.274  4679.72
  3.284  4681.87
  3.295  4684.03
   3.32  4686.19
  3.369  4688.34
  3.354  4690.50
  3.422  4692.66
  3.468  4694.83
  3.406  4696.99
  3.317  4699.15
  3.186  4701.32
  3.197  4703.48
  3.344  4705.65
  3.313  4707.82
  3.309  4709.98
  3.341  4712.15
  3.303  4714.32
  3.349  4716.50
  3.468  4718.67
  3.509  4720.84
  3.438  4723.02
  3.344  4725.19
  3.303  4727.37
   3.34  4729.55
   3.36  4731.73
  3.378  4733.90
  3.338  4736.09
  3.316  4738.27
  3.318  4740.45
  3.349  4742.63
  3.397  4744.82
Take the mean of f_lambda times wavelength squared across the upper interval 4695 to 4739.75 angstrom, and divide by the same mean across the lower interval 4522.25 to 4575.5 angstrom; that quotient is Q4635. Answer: 1.1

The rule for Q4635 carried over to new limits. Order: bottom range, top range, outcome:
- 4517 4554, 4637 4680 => 1.09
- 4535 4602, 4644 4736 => 1.06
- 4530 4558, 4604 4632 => 1.08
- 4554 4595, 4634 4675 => 1.03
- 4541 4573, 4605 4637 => 1.05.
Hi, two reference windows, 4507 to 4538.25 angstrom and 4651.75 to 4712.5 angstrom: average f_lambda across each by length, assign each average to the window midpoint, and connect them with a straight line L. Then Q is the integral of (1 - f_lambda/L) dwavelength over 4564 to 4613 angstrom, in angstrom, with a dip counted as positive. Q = -0.8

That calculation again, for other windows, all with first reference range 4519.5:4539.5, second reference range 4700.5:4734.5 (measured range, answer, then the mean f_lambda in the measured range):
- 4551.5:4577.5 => -1.2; 3.37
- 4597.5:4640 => -1.6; 3.39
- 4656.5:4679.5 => -0.4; 3.35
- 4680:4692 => 0.0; 3.33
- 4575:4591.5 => -0.3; 3.3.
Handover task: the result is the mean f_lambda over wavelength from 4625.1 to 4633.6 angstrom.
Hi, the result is 3.38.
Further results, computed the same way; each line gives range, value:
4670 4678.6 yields 3.38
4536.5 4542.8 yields 3.38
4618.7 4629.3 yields 3.37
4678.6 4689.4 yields 3.31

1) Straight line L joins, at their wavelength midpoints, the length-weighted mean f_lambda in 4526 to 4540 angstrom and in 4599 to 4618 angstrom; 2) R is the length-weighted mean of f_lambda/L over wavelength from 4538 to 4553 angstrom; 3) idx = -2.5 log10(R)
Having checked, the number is -0.03 mag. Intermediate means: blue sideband 3.16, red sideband 3.4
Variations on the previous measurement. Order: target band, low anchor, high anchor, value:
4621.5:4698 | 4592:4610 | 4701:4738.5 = 0.00 mag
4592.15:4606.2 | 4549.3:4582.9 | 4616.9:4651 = 0.00 mag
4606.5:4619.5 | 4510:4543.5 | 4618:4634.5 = -0.01 mag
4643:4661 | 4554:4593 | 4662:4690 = 0.00 mag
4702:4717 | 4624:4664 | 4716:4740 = 0.02 mag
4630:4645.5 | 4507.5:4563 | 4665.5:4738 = -0.02 mag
